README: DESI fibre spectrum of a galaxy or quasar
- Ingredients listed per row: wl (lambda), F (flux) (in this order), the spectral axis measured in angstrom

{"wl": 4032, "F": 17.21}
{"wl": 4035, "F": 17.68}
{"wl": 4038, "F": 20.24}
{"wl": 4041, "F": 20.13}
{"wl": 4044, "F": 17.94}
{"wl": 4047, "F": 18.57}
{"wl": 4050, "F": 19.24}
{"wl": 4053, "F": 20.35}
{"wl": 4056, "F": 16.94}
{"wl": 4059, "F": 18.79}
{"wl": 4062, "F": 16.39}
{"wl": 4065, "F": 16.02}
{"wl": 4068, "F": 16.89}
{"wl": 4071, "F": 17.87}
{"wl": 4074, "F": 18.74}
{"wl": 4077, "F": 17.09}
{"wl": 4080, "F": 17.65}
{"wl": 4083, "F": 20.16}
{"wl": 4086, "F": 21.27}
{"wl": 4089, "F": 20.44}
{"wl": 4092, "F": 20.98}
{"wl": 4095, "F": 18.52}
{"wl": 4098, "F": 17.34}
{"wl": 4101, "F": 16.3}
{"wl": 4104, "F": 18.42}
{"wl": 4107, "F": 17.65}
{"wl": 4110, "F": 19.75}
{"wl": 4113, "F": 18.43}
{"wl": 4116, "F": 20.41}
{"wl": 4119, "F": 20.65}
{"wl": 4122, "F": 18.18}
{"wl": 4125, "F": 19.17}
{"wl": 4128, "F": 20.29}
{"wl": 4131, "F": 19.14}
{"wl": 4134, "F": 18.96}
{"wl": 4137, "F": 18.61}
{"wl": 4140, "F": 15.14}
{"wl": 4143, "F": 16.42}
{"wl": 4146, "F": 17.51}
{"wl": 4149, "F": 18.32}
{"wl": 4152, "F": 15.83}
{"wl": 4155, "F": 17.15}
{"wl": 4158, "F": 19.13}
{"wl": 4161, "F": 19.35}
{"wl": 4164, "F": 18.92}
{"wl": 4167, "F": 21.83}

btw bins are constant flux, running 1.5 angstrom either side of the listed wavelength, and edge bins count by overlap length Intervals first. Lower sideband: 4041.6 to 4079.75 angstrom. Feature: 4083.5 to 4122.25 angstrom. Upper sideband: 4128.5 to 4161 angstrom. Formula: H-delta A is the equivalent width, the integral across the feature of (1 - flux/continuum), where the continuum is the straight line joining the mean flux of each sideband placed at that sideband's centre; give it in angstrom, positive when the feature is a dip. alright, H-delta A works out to -2.8 angstrom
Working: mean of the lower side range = 17.9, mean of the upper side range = 17.8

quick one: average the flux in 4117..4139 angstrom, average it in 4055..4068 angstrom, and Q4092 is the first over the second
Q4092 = 1.13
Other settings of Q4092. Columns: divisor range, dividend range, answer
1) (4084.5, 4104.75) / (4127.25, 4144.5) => 0.94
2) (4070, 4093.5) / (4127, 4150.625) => 0.93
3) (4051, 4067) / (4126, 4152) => 1.01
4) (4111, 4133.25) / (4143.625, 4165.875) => 0.93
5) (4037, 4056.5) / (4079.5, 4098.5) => 1.03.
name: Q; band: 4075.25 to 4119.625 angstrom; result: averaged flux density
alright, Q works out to 19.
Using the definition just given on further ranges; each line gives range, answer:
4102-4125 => 19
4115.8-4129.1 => 19.7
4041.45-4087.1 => 18.3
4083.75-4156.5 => 18.6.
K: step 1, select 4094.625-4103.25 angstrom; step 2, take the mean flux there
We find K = 17.3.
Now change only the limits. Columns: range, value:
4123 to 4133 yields 19.4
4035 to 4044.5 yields 19.3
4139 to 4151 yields 16.9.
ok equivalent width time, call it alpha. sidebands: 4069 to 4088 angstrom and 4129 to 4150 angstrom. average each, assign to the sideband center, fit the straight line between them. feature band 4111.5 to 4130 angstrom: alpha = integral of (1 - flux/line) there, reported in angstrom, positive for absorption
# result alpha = -1.5 angstrom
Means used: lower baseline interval 18.8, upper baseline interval 17.8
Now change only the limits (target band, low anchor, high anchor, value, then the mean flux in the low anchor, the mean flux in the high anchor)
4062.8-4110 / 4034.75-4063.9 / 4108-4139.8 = 1.3 angstrom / 18.6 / 19.2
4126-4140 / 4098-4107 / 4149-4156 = -1.4 angstrom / 17.4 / 16.8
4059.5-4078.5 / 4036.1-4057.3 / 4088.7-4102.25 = 1.6 angstrom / 19.1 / 18.6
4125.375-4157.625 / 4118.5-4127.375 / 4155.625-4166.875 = 2.4 angstrom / 19.3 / 19.3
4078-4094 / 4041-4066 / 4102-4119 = -1.1 angstrom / 18.2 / 19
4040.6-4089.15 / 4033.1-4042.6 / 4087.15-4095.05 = 3.4 angstrom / 19.2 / 20.3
